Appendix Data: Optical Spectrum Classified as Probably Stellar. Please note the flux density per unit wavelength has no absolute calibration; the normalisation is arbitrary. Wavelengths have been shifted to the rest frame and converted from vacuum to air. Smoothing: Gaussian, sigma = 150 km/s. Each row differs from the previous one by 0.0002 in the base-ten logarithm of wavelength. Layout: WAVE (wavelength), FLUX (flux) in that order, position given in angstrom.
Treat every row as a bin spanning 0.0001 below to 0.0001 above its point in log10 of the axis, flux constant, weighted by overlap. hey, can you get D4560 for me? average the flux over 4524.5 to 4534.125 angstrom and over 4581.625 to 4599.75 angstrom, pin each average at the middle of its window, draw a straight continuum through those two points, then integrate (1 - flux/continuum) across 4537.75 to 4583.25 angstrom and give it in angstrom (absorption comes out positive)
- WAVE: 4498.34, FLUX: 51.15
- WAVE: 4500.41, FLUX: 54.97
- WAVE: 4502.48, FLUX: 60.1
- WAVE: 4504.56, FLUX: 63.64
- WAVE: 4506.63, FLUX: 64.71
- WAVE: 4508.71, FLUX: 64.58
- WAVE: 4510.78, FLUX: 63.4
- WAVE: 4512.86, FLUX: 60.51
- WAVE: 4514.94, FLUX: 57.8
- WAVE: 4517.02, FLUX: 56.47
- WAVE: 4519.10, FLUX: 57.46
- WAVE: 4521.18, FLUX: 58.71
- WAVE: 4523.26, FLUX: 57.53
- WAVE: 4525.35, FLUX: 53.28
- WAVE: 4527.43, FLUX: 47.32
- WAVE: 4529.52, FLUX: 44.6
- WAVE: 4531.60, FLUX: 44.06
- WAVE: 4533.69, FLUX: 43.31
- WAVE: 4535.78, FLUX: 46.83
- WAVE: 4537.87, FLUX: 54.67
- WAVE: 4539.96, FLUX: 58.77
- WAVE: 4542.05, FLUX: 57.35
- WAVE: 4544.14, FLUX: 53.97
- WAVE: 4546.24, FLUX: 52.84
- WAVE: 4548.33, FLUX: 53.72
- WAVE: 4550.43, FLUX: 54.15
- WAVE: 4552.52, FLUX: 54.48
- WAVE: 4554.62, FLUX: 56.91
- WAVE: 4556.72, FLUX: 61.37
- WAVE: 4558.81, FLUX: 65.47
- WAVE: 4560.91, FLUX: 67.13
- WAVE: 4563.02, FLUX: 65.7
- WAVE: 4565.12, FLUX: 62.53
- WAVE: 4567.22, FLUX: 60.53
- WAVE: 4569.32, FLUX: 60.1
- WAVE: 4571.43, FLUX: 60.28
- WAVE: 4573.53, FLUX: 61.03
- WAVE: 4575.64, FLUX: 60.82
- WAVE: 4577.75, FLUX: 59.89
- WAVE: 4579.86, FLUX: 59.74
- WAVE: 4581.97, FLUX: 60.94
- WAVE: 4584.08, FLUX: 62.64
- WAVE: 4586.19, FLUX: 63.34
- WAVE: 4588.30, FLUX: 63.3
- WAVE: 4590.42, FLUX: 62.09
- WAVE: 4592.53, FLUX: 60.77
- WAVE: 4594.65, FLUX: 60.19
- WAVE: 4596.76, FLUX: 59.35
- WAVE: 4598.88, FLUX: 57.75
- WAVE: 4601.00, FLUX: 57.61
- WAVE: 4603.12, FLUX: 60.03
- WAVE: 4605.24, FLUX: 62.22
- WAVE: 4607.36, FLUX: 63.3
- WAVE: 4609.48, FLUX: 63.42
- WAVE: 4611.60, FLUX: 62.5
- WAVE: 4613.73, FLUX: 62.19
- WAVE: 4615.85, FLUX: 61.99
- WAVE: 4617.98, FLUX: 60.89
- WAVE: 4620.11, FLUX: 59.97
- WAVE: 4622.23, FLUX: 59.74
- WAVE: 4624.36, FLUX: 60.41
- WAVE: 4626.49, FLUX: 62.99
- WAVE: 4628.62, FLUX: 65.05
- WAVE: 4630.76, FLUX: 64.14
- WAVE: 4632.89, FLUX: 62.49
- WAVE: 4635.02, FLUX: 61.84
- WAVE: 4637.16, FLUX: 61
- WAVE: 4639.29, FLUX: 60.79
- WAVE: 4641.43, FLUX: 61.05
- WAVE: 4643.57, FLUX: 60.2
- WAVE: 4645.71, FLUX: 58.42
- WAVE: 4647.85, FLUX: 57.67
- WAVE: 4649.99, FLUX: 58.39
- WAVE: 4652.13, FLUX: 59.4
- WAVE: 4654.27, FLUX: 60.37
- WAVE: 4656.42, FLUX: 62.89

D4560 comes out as -4.5 angstrom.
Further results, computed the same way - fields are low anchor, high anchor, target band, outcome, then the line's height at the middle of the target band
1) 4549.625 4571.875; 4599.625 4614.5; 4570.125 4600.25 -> 0.2 angstrom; 61.2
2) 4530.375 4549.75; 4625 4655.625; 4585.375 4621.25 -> -2.3 angstrom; 57.6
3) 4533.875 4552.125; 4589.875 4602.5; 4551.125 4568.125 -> -1.9 angstrom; 55.4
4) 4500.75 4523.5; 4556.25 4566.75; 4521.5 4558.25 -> 5.7 angstrom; 62.7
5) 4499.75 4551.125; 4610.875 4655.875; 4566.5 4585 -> -0.8 angstrom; 58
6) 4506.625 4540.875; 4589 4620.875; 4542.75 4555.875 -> 0.5 angstrom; 56.6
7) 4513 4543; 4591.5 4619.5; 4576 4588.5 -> -0.6 angstrom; 58.5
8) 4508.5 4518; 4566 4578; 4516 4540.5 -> 3.5 angstrom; 60.3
